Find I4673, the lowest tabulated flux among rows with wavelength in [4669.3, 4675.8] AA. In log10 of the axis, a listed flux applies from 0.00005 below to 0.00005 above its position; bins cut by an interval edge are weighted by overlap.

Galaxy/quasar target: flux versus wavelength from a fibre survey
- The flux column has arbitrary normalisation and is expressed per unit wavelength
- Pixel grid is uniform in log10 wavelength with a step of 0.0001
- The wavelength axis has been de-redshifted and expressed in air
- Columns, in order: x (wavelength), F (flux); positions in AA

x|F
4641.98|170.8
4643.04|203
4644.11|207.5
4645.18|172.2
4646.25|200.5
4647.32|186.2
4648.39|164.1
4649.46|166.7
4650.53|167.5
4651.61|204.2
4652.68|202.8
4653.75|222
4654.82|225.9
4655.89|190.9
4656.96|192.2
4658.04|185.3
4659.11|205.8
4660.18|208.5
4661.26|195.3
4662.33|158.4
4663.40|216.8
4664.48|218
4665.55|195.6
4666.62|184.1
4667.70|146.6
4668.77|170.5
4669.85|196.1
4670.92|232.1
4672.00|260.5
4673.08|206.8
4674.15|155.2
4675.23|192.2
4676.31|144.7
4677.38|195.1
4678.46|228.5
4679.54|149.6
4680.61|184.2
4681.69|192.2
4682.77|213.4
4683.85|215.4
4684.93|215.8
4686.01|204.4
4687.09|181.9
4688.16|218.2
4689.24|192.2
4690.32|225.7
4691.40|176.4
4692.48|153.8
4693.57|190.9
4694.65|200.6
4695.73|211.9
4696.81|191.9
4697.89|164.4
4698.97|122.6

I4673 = 155.2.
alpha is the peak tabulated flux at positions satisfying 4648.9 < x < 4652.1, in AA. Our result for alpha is 204.2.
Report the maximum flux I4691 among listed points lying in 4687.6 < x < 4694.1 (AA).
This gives 225.7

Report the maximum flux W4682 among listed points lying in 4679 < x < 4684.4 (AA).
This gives 215.4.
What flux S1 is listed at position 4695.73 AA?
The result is 211.9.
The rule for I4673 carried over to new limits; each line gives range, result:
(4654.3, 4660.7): 185.3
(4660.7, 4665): 158.4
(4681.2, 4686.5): 192.2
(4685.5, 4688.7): 181.9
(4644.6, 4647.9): 172.2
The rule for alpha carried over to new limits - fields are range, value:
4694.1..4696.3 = 211.9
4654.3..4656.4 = 225.9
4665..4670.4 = 196.1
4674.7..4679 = 228.5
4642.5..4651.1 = 207.5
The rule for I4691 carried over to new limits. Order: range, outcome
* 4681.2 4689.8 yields 218.2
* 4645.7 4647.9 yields 200.5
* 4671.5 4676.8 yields 260.5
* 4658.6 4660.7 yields 208.5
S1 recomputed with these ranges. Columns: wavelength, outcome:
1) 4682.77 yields 213.4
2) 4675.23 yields 192.2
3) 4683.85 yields 215.4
